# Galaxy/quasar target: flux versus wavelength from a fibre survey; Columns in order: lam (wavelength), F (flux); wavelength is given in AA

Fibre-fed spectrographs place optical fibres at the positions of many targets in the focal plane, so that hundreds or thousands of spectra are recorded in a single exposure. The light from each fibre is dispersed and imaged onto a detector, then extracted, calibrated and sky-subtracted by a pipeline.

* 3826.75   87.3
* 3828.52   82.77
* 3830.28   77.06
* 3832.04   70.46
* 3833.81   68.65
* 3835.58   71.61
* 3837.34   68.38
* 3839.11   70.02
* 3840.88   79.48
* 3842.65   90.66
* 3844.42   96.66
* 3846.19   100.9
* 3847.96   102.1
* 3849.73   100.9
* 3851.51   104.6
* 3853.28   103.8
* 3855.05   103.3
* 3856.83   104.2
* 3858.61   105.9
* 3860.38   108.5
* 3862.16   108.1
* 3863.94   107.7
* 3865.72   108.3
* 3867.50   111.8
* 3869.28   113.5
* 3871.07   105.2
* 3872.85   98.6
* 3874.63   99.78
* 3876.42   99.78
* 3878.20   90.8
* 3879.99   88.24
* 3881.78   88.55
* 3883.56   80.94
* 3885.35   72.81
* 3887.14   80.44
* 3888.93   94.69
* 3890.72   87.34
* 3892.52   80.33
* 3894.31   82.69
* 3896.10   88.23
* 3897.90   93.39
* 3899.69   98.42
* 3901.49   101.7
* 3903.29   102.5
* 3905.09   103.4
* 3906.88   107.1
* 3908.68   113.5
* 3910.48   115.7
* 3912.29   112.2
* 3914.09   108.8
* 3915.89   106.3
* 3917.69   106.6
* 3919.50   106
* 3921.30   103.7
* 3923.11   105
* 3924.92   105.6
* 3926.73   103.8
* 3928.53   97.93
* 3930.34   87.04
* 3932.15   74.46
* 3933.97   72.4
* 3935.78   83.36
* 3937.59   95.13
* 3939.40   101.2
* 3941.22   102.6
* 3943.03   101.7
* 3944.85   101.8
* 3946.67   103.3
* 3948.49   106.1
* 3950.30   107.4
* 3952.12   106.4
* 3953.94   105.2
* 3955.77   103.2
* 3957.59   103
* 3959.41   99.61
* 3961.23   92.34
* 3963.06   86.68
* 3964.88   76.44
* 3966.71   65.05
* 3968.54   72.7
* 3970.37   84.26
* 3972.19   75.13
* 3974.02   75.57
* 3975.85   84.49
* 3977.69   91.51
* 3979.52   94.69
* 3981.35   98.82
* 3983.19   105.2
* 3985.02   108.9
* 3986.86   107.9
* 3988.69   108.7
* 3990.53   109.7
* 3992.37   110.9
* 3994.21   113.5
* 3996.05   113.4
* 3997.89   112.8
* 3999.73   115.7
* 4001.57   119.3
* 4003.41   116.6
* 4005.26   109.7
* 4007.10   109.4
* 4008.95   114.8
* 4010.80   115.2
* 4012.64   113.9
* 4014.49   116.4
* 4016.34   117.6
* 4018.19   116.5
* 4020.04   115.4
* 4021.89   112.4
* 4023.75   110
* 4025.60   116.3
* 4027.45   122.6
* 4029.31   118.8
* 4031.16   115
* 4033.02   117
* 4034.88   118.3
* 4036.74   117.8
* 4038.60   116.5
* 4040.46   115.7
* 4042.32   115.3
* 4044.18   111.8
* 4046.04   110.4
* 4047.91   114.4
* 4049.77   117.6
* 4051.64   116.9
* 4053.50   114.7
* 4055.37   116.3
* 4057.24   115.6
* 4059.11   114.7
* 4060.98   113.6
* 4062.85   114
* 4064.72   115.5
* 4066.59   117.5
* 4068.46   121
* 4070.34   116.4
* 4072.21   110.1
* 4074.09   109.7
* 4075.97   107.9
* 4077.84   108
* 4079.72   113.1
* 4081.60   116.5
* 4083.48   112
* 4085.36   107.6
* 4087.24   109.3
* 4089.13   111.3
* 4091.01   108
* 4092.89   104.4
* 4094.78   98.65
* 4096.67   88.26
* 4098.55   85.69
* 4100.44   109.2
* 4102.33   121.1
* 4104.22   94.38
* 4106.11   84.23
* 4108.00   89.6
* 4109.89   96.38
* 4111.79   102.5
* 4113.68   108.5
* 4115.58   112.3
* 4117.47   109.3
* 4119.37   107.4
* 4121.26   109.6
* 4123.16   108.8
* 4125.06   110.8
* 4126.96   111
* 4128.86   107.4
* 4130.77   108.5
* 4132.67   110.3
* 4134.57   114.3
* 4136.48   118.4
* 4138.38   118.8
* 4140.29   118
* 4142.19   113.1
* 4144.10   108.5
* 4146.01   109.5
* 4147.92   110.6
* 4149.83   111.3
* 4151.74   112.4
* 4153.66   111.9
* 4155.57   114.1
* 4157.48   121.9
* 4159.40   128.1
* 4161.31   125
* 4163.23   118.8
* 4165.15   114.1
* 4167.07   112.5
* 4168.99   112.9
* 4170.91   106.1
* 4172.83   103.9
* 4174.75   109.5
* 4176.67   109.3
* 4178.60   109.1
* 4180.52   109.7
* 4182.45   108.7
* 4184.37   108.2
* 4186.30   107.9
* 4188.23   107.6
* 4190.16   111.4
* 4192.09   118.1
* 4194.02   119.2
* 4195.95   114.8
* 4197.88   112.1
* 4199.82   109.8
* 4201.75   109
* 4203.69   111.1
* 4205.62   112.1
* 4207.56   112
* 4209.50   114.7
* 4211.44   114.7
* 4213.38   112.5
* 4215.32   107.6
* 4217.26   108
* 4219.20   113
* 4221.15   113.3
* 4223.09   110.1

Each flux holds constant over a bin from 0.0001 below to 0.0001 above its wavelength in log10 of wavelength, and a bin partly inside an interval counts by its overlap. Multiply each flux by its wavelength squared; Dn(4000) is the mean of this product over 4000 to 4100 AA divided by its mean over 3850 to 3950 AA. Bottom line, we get 1.2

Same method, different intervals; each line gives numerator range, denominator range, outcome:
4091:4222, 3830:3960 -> 1.29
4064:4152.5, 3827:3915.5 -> 1.28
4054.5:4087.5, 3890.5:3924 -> 1.21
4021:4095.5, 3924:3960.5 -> 1.23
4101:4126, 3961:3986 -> 1.29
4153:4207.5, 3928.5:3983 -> 1.37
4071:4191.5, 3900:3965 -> 1.20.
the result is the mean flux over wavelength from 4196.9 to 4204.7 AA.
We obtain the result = 111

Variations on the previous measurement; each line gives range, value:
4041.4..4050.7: 114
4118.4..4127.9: 110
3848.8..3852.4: 103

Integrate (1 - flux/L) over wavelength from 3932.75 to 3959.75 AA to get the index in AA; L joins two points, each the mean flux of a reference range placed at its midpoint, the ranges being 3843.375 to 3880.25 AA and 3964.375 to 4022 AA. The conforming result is 1.1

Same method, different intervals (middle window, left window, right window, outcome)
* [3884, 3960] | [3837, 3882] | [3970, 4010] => 2.3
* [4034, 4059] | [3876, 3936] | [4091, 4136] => -3.5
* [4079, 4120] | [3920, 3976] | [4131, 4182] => 1.5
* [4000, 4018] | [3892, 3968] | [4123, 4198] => -2.1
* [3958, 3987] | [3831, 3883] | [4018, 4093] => 4.9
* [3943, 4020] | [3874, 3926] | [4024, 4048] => 4.5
